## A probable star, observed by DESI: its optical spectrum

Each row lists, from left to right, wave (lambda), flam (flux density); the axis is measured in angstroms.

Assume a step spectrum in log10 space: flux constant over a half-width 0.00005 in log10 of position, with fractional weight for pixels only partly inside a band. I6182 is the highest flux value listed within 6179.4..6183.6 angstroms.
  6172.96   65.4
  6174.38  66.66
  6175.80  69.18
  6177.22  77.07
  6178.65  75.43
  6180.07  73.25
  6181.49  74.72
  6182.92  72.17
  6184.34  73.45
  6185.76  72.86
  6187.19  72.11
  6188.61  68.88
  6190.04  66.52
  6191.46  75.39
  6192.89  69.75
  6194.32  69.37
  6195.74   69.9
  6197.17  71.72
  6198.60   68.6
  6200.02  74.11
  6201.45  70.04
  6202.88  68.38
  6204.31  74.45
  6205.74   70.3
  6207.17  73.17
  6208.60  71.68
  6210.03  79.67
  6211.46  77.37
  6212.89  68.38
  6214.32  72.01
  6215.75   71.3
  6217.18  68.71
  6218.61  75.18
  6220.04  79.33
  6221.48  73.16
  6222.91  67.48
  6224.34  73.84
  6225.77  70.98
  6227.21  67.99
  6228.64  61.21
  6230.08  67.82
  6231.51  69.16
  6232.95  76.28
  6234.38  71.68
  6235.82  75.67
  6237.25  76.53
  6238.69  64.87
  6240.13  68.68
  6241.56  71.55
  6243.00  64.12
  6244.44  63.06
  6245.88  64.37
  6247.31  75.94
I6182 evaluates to 74.72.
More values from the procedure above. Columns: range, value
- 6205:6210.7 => 79.67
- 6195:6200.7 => 74.11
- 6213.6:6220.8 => 79.33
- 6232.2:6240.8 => 76.53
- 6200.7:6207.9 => 74.45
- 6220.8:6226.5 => 73.84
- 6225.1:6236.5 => 76.28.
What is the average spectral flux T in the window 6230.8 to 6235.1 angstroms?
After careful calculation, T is 72.3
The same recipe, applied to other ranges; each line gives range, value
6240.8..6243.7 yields 68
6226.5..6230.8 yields 65.7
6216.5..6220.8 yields 74.4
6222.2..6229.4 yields 68.3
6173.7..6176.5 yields 68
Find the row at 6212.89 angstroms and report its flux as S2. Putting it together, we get 68.38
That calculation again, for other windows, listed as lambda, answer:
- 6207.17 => 73.17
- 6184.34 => 73.45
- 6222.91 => 67.48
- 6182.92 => 72.17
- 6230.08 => 67.82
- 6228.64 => 61.21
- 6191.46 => 75.39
